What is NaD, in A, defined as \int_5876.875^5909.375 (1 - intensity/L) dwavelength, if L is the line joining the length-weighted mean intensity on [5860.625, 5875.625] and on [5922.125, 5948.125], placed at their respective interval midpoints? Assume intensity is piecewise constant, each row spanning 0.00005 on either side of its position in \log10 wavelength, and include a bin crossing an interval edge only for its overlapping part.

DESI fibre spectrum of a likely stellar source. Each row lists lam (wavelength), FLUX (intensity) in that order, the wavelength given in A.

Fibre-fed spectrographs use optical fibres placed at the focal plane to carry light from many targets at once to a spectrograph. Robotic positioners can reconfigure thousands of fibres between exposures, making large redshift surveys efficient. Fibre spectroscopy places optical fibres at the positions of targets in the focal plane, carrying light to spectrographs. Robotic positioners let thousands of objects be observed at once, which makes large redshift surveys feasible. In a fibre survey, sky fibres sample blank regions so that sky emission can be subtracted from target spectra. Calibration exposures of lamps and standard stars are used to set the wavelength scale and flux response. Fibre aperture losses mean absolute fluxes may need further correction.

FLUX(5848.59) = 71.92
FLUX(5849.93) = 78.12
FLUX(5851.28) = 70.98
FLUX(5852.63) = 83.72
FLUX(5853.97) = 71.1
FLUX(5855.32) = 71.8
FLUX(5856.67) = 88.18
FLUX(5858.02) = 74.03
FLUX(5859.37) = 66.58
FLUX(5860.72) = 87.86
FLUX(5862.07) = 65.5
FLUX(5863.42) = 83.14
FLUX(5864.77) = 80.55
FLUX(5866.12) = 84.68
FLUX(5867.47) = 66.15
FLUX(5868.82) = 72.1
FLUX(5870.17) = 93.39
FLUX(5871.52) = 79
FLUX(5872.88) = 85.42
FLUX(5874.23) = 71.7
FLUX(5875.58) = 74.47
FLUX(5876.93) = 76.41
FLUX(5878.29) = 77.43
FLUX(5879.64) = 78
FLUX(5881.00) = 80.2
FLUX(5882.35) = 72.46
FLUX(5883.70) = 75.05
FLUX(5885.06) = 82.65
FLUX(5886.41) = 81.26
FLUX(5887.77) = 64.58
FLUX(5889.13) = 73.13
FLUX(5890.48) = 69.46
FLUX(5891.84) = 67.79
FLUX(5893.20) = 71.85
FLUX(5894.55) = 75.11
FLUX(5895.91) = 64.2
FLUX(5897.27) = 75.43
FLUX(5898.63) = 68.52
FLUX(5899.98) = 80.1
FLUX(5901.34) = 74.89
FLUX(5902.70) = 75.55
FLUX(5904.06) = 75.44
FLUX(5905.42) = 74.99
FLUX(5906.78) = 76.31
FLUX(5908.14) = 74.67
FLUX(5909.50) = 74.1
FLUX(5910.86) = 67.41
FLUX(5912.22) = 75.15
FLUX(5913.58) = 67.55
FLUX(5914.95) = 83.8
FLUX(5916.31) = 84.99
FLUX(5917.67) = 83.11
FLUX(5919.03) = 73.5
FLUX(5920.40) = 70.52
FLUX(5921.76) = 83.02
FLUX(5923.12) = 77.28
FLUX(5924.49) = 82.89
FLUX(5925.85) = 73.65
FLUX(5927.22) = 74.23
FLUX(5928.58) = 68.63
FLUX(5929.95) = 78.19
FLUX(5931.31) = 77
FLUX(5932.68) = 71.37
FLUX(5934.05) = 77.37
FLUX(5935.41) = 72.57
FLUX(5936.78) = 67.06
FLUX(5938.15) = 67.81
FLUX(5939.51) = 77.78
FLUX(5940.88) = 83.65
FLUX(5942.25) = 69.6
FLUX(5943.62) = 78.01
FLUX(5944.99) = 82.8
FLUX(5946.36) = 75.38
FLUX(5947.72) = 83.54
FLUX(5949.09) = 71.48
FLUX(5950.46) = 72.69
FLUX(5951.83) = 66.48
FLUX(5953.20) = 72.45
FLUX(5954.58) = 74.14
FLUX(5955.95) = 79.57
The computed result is 1.3 A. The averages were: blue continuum 78.5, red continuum 75.7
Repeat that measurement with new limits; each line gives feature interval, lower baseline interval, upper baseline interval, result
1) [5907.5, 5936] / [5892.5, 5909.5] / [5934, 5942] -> -0.71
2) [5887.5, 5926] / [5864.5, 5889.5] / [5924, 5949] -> 0.91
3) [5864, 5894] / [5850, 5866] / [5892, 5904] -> -0.52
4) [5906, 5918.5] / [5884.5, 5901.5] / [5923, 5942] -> -0.42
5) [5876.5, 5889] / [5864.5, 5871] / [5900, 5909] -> 0.25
